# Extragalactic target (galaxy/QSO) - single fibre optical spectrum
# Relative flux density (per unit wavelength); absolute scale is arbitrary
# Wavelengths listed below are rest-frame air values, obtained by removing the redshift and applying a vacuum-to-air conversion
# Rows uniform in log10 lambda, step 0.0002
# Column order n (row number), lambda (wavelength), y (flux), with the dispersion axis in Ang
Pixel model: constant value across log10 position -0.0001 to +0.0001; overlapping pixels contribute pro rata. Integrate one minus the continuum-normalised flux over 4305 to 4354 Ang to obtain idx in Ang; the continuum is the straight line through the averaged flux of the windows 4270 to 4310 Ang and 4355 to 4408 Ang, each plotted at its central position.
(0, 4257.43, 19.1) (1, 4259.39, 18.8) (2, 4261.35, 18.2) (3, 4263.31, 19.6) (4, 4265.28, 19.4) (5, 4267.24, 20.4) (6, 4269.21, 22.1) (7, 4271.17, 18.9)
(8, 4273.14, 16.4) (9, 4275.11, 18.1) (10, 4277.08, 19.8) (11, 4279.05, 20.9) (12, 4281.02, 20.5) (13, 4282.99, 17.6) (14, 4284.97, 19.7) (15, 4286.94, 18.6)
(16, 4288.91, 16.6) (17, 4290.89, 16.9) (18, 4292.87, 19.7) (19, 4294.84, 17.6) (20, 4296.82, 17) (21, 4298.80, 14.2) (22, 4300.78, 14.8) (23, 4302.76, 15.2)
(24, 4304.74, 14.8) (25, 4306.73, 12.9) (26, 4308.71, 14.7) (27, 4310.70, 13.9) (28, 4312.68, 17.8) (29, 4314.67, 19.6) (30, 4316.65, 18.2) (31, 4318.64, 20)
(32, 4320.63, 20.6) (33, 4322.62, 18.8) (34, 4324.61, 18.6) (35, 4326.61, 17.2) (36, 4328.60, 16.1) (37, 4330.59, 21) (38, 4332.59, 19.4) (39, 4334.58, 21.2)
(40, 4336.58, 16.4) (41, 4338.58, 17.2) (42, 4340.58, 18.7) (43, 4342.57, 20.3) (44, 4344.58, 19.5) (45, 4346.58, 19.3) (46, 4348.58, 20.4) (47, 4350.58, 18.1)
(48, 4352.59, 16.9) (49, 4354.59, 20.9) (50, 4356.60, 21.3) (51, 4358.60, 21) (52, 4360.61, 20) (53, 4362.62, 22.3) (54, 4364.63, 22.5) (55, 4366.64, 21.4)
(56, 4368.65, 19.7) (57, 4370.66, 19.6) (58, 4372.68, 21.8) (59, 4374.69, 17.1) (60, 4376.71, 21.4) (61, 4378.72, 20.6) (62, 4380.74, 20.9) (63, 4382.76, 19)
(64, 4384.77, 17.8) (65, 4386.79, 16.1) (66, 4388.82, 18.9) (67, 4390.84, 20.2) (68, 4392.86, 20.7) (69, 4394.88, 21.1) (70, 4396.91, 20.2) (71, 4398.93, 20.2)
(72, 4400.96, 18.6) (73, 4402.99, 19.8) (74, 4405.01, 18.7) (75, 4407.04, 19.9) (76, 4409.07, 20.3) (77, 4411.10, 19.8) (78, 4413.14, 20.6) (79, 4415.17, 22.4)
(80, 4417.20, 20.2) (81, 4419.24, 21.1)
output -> 0.8 Ang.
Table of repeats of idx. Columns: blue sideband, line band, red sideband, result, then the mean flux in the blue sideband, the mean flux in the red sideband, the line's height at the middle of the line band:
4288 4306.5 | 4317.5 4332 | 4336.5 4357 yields -0.94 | 16.2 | 19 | 17.8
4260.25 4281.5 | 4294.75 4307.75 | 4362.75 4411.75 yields 3.00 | 19.5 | 19.9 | 19.6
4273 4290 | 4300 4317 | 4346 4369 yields 3.22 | 18.8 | 20.4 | 19.3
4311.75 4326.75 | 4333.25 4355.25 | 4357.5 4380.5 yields 0.94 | 18.9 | 20.7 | 19.8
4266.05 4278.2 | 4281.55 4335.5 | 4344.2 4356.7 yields 5.02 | 19.3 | 19.4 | 19.3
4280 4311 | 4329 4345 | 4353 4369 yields 0.27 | 16.6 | 21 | 19.4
